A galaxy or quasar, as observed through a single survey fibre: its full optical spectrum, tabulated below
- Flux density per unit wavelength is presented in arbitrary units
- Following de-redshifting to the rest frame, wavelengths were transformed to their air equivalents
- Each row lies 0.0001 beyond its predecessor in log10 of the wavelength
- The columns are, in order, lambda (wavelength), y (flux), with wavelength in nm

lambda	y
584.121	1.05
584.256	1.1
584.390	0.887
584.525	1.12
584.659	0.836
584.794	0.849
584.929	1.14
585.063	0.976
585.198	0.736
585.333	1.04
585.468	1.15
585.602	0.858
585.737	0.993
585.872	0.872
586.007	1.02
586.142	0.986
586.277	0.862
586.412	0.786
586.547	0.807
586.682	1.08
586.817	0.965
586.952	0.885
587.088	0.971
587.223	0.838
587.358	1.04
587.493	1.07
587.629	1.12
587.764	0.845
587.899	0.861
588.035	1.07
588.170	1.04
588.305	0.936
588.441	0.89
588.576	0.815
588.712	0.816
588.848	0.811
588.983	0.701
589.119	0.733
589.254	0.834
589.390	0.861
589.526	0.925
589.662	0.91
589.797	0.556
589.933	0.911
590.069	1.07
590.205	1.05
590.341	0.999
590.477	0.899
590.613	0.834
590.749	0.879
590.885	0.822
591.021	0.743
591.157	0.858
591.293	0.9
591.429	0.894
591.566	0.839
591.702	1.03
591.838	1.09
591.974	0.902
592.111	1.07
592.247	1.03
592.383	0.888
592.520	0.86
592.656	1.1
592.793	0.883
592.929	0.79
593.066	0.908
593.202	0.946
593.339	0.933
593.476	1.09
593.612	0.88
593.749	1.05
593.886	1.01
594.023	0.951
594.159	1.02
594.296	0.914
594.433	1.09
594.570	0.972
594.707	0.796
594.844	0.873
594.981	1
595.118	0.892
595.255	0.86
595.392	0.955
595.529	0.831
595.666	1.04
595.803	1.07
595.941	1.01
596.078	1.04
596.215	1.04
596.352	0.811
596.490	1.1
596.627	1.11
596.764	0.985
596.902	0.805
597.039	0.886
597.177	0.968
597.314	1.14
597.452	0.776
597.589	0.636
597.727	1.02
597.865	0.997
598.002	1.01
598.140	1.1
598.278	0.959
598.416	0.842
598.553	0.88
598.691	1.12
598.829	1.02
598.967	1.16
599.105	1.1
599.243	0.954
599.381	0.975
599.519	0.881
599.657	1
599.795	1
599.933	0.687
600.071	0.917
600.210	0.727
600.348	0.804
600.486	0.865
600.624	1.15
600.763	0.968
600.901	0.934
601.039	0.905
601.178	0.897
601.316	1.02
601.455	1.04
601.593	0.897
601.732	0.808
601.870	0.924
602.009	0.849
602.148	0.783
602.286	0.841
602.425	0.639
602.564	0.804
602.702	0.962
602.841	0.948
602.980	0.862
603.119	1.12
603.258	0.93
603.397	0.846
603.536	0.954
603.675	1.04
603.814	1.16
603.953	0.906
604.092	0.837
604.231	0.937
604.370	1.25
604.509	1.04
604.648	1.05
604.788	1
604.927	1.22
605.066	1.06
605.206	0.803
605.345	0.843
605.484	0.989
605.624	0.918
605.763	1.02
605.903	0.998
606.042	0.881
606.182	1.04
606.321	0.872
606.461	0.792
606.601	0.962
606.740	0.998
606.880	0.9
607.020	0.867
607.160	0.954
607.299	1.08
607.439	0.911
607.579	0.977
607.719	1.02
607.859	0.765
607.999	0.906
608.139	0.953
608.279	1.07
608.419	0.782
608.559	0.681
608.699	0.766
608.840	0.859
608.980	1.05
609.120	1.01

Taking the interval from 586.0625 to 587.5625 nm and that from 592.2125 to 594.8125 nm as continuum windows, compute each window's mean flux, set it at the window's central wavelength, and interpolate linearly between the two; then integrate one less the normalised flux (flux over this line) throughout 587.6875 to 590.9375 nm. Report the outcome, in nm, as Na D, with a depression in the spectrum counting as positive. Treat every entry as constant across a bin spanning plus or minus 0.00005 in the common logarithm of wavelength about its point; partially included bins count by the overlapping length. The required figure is 0.22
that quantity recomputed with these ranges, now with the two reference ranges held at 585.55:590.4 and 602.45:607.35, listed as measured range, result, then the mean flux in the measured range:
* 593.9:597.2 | -0.090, 0.96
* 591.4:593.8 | -0.077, 0.955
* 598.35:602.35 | 0.084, 0.929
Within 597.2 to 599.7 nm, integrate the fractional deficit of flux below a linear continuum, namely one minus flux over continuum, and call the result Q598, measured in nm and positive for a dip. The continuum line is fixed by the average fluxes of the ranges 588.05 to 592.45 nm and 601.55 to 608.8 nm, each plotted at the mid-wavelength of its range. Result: -0.17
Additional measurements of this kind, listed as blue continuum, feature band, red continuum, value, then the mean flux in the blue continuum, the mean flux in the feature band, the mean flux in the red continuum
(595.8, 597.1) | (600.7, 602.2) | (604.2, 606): 0.13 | 0.982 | 0.913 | 1.01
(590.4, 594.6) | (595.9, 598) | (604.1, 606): 0.01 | 0.938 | 0.956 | 1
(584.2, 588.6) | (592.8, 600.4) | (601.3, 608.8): -0.07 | 0.954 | 0.951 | 0.934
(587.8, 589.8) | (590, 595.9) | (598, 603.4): -0.39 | 0.86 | 0.942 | 0.928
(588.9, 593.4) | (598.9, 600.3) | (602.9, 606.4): 0.02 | 0.898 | 0.938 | 0.982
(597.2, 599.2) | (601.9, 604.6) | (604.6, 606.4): 0.12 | 0.982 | 0.933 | 0.974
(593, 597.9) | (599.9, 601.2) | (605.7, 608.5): 0.08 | 0.955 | 0.89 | 0.936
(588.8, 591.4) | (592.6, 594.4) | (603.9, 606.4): -0.15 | 0.859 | 0.961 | 0.981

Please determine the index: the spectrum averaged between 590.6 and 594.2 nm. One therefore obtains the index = 0.934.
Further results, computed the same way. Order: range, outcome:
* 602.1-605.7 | 0.953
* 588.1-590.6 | 0.875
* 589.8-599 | 0.949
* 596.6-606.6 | 0.945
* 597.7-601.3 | 0.957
